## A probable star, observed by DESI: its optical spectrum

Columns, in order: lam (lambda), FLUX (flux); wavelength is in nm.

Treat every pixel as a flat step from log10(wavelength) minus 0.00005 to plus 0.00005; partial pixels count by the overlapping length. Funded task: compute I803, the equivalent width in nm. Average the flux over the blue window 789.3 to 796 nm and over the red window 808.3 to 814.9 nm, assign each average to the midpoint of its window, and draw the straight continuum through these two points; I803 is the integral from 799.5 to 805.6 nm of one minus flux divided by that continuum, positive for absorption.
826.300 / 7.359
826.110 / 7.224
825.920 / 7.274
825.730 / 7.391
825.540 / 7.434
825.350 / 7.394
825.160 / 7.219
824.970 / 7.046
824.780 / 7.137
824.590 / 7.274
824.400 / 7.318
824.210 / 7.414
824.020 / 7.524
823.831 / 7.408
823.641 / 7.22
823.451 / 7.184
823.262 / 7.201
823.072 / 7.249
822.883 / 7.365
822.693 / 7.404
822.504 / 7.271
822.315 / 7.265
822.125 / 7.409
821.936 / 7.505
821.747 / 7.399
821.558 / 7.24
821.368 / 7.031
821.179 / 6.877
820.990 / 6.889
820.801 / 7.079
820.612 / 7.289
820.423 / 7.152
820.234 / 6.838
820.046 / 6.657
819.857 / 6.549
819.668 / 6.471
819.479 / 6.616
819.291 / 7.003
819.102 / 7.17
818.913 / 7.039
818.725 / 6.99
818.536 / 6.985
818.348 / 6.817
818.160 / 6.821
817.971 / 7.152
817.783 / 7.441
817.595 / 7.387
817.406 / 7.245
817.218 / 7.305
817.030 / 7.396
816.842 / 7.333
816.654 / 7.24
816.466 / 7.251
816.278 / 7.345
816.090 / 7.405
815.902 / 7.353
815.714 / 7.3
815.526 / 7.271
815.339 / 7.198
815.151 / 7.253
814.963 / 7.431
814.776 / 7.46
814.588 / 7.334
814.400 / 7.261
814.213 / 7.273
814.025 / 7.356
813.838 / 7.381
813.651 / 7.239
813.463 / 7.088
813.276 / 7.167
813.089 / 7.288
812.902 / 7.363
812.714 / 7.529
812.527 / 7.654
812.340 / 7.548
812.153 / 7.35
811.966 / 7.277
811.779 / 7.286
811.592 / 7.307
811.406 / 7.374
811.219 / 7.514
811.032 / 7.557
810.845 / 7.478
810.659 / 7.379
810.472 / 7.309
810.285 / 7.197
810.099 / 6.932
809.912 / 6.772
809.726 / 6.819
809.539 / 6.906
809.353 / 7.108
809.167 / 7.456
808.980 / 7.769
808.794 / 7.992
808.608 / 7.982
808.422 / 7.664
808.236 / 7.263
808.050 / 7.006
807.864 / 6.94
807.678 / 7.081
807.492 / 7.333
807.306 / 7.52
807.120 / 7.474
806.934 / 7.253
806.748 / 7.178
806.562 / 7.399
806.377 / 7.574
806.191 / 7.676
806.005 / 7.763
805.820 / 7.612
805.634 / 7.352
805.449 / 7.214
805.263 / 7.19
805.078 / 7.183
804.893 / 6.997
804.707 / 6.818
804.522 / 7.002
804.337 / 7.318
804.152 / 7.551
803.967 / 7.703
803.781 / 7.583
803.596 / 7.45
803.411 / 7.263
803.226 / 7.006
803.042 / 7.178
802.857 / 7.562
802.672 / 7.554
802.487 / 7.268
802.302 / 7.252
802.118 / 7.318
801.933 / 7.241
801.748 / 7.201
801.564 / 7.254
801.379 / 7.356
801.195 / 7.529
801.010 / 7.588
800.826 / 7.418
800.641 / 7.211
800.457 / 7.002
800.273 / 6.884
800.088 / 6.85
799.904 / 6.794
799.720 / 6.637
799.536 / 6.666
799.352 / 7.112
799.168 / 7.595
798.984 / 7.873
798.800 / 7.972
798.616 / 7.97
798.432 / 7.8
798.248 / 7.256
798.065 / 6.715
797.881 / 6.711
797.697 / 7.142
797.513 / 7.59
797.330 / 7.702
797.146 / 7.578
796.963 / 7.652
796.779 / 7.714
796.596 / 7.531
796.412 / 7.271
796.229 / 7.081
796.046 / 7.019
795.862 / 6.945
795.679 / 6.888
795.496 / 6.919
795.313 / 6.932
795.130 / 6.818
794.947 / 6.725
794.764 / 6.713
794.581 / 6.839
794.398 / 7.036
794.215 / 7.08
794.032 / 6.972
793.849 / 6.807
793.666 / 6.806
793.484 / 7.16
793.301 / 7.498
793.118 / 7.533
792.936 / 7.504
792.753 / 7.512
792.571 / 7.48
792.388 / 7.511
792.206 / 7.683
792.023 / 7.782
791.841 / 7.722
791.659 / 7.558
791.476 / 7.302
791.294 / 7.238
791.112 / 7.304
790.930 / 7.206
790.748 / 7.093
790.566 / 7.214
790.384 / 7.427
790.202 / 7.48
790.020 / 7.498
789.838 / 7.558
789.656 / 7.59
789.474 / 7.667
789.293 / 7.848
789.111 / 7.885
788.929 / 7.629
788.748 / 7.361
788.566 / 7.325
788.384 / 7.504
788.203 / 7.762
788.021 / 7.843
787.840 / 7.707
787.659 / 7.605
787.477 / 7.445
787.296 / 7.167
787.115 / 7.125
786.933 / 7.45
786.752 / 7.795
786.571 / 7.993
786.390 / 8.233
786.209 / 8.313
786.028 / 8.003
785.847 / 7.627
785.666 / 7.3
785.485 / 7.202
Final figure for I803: 0.07 nm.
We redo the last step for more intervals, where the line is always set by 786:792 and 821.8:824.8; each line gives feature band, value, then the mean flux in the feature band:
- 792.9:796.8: 0.240 nm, 7.06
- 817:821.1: 0.196 nm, 7.01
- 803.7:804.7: 0.011 nm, 7.38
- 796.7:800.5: 0.103 nm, 7.3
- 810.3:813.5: 0.012 nm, 7.38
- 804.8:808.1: 0.055 nm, 7.32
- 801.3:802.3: 0.028 nm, 7.27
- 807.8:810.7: 0.056 nm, 7.28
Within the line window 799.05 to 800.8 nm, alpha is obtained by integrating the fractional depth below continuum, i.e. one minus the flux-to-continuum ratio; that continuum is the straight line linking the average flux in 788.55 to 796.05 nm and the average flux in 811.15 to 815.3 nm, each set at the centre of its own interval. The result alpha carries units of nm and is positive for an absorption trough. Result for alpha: 0.07 nm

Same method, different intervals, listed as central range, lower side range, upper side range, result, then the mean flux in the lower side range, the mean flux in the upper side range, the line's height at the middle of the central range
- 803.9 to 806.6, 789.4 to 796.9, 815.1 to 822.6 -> -0.06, 7.26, 7.13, 7.2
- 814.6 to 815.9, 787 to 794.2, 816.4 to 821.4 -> -0.04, 7.44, 7.04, 7.09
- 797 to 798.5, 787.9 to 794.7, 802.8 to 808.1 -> 0.01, 7.41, 7.32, 7.37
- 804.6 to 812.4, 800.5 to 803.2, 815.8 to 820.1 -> -0.10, 7.34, 7.09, 7.24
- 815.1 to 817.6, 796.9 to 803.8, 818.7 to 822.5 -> -0.08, 7.31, 7.03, 7.09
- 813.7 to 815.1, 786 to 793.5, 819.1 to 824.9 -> -0.02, 7.56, 7.14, 7.24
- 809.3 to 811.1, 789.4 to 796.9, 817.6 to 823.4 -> 0.00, 7.26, 7.08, 7.15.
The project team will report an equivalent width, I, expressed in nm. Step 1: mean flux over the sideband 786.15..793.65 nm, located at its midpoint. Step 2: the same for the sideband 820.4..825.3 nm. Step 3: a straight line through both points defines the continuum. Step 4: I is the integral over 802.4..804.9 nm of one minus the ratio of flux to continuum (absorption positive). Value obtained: 0.035 nm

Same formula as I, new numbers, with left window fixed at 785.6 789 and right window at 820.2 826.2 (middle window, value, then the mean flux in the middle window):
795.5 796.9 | 0.06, 7.2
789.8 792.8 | 0.06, 7.44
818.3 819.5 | 0.05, 6.97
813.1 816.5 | 0.02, 7.3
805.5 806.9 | -0.01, 7.49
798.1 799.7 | 0.01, 7.46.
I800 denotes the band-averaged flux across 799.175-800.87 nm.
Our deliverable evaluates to 6.97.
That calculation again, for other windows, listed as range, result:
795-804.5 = 7.28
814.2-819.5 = 7.22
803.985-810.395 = 7.31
